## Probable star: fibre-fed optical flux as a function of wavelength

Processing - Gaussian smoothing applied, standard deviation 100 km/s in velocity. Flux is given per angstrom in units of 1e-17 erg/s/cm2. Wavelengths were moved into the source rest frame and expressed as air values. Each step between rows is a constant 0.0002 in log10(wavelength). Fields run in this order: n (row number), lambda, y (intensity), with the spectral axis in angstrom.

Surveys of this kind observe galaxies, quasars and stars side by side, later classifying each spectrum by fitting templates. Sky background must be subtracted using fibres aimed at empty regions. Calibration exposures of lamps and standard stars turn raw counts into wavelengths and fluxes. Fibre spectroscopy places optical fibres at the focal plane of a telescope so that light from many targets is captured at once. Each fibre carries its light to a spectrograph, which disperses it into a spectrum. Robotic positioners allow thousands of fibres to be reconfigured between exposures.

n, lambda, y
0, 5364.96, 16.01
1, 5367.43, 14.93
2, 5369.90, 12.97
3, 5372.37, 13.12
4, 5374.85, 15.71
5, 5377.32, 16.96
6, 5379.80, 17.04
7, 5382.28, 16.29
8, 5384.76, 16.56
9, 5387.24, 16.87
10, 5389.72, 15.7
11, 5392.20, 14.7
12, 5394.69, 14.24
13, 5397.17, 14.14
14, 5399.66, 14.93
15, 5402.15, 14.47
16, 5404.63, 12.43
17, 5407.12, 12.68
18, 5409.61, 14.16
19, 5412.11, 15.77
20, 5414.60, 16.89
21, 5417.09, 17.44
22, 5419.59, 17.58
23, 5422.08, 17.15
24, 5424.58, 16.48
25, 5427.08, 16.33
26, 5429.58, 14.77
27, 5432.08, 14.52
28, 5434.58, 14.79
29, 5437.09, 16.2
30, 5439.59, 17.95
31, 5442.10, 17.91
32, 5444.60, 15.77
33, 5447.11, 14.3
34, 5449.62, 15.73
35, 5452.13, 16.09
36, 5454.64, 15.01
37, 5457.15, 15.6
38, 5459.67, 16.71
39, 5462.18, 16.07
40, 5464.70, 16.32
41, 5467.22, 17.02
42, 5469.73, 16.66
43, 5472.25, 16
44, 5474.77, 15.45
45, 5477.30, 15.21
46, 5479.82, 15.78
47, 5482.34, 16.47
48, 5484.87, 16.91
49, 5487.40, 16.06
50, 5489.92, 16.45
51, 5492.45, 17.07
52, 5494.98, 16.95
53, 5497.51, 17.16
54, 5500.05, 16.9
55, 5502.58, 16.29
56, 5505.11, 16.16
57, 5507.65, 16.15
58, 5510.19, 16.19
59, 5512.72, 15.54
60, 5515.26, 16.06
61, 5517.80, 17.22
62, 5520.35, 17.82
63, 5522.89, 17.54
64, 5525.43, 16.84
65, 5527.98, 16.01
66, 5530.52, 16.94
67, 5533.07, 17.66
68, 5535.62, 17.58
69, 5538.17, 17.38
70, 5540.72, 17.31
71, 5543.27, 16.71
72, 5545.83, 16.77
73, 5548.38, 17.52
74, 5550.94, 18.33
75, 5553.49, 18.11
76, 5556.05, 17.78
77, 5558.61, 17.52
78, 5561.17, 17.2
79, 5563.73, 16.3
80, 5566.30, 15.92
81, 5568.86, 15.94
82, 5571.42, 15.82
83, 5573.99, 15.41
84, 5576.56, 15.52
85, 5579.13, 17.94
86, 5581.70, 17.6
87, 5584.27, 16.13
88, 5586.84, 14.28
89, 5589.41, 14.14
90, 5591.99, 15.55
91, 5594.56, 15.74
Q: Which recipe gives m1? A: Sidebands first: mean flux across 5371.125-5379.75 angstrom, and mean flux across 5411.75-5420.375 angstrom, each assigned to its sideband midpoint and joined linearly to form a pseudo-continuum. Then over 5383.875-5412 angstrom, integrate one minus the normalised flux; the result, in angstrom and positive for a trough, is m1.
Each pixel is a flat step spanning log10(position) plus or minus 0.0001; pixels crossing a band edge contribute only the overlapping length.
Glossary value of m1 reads 2.9 angstrom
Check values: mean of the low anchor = 15.5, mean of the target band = 14.6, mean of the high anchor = 17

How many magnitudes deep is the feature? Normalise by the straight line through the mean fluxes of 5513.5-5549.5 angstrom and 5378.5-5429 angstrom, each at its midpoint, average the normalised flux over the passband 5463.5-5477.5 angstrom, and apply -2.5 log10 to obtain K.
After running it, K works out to 0.01 mag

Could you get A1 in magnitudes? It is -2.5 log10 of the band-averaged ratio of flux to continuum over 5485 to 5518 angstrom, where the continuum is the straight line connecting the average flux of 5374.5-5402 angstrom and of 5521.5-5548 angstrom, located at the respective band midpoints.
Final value 0.02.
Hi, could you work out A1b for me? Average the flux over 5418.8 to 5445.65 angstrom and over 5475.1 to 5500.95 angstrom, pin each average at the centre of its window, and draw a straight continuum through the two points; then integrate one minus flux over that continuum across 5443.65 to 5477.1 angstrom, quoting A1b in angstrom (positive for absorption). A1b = 1.0 angstrom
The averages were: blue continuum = 16.3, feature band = 15.9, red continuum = 16.4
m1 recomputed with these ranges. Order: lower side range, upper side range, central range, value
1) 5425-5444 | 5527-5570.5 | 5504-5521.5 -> 0.4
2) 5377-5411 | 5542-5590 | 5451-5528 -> -2.3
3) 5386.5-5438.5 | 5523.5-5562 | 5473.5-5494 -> 0.3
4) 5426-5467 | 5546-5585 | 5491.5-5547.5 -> -1.1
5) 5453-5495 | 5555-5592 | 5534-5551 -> -1.2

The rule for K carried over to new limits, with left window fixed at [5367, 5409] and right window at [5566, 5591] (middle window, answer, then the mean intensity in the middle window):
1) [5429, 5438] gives 0.01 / 15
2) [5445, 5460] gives -0.02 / 15.5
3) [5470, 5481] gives -0.02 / 15.7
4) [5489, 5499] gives -0.10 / 16.9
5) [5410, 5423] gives -0.12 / 16.8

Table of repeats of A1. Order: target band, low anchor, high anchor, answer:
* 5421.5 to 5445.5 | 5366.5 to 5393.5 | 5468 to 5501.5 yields -0.013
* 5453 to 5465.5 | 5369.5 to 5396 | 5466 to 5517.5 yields 0.012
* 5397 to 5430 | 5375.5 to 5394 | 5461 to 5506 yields 0.058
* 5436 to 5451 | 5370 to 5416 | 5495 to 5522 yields -0.038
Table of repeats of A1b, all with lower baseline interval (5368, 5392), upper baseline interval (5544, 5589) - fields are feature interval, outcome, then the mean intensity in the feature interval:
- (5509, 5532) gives -0.4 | 16.7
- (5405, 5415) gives 0.8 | 14.5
